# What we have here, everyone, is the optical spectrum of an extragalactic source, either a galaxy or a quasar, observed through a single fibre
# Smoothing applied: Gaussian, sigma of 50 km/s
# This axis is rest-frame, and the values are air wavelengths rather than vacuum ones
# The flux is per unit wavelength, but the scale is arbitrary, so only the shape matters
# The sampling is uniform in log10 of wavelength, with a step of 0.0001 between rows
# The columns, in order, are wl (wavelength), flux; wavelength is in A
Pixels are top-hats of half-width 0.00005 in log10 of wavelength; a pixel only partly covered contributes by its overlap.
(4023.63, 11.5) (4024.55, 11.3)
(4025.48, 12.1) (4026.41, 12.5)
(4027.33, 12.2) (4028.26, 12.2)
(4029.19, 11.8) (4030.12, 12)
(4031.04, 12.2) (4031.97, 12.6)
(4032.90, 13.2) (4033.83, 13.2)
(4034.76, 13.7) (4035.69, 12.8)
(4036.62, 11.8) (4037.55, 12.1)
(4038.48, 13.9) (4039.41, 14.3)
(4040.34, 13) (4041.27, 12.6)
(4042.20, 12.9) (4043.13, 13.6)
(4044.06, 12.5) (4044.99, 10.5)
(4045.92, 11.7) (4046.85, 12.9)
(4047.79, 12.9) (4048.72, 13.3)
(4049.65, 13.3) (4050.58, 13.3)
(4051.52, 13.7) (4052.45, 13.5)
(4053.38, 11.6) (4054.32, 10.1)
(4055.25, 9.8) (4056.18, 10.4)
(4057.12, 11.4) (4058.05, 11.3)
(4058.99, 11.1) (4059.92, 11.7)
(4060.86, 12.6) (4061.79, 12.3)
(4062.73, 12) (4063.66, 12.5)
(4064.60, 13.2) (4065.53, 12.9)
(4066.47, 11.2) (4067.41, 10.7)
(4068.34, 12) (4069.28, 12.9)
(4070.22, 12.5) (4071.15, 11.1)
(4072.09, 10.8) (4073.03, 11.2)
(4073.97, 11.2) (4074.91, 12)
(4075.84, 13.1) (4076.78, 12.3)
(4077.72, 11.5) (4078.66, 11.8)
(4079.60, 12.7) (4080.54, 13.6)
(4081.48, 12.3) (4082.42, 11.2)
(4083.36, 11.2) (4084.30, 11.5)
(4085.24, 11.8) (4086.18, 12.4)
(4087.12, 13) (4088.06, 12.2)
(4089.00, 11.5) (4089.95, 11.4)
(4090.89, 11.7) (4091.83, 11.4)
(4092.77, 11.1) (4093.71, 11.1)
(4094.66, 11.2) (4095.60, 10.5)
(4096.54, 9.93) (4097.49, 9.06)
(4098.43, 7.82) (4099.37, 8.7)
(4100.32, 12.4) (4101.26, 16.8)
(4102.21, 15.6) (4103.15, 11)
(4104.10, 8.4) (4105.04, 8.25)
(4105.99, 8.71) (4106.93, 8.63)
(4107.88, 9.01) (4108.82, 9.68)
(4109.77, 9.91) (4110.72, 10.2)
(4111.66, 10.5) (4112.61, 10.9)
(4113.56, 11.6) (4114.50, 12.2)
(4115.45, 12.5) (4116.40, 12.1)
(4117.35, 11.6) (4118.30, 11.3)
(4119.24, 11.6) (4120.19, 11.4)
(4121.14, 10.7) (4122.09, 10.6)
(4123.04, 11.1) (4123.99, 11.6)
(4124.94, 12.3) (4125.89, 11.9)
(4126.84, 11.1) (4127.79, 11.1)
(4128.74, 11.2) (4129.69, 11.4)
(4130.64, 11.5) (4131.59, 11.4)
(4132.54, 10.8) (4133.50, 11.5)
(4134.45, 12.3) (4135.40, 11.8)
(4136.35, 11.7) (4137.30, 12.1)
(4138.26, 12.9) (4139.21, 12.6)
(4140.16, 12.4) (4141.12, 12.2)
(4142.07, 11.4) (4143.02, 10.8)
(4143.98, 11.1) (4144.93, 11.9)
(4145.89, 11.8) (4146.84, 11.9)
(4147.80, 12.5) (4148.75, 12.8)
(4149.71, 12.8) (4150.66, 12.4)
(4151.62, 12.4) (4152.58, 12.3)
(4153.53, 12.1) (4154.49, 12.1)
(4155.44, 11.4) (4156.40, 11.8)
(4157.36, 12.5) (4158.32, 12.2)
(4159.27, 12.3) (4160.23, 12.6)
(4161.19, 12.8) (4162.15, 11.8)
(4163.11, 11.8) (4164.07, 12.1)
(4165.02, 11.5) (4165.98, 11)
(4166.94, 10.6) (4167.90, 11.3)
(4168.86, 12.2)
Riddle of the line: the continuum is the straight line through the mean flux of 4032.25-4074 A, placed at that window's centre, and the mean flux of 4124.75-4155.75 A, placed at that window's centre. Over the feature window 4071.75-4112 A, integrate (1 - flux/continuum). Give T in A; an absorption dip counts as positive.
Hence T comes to 3.1 A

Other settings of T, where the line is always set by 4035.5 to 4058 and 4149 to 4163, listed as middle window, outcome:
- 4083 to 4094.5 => 0.6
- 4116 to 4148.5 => 1.7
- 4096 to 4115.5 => 2.8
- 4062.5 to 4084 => 0.6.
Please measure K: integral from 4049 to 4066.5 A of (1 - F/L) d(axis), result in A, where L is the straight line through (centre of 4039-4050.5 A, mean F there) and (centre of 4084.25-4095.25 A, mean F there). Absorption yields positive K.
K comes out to 0.64 A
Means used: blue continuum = 12.8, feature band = 12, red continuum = 11.7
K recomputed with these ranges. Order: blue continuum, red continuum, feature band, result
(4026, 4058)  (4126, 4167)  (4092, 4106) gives 1.56 A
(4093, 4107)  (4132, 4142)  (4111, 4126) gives -0.22 A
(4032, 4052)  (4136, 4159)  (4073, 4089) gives 0.68 A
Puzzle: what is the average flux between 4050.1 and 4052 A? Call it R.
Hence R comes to 13.5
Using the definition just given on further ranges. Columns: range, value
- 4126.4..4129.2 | 11.1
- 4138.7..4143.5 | 11.9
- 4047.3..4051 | 13.2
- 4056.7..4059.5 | 11.3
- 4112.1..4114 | 11.2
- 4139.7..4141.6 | 12.3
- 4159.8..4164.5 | 12.2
